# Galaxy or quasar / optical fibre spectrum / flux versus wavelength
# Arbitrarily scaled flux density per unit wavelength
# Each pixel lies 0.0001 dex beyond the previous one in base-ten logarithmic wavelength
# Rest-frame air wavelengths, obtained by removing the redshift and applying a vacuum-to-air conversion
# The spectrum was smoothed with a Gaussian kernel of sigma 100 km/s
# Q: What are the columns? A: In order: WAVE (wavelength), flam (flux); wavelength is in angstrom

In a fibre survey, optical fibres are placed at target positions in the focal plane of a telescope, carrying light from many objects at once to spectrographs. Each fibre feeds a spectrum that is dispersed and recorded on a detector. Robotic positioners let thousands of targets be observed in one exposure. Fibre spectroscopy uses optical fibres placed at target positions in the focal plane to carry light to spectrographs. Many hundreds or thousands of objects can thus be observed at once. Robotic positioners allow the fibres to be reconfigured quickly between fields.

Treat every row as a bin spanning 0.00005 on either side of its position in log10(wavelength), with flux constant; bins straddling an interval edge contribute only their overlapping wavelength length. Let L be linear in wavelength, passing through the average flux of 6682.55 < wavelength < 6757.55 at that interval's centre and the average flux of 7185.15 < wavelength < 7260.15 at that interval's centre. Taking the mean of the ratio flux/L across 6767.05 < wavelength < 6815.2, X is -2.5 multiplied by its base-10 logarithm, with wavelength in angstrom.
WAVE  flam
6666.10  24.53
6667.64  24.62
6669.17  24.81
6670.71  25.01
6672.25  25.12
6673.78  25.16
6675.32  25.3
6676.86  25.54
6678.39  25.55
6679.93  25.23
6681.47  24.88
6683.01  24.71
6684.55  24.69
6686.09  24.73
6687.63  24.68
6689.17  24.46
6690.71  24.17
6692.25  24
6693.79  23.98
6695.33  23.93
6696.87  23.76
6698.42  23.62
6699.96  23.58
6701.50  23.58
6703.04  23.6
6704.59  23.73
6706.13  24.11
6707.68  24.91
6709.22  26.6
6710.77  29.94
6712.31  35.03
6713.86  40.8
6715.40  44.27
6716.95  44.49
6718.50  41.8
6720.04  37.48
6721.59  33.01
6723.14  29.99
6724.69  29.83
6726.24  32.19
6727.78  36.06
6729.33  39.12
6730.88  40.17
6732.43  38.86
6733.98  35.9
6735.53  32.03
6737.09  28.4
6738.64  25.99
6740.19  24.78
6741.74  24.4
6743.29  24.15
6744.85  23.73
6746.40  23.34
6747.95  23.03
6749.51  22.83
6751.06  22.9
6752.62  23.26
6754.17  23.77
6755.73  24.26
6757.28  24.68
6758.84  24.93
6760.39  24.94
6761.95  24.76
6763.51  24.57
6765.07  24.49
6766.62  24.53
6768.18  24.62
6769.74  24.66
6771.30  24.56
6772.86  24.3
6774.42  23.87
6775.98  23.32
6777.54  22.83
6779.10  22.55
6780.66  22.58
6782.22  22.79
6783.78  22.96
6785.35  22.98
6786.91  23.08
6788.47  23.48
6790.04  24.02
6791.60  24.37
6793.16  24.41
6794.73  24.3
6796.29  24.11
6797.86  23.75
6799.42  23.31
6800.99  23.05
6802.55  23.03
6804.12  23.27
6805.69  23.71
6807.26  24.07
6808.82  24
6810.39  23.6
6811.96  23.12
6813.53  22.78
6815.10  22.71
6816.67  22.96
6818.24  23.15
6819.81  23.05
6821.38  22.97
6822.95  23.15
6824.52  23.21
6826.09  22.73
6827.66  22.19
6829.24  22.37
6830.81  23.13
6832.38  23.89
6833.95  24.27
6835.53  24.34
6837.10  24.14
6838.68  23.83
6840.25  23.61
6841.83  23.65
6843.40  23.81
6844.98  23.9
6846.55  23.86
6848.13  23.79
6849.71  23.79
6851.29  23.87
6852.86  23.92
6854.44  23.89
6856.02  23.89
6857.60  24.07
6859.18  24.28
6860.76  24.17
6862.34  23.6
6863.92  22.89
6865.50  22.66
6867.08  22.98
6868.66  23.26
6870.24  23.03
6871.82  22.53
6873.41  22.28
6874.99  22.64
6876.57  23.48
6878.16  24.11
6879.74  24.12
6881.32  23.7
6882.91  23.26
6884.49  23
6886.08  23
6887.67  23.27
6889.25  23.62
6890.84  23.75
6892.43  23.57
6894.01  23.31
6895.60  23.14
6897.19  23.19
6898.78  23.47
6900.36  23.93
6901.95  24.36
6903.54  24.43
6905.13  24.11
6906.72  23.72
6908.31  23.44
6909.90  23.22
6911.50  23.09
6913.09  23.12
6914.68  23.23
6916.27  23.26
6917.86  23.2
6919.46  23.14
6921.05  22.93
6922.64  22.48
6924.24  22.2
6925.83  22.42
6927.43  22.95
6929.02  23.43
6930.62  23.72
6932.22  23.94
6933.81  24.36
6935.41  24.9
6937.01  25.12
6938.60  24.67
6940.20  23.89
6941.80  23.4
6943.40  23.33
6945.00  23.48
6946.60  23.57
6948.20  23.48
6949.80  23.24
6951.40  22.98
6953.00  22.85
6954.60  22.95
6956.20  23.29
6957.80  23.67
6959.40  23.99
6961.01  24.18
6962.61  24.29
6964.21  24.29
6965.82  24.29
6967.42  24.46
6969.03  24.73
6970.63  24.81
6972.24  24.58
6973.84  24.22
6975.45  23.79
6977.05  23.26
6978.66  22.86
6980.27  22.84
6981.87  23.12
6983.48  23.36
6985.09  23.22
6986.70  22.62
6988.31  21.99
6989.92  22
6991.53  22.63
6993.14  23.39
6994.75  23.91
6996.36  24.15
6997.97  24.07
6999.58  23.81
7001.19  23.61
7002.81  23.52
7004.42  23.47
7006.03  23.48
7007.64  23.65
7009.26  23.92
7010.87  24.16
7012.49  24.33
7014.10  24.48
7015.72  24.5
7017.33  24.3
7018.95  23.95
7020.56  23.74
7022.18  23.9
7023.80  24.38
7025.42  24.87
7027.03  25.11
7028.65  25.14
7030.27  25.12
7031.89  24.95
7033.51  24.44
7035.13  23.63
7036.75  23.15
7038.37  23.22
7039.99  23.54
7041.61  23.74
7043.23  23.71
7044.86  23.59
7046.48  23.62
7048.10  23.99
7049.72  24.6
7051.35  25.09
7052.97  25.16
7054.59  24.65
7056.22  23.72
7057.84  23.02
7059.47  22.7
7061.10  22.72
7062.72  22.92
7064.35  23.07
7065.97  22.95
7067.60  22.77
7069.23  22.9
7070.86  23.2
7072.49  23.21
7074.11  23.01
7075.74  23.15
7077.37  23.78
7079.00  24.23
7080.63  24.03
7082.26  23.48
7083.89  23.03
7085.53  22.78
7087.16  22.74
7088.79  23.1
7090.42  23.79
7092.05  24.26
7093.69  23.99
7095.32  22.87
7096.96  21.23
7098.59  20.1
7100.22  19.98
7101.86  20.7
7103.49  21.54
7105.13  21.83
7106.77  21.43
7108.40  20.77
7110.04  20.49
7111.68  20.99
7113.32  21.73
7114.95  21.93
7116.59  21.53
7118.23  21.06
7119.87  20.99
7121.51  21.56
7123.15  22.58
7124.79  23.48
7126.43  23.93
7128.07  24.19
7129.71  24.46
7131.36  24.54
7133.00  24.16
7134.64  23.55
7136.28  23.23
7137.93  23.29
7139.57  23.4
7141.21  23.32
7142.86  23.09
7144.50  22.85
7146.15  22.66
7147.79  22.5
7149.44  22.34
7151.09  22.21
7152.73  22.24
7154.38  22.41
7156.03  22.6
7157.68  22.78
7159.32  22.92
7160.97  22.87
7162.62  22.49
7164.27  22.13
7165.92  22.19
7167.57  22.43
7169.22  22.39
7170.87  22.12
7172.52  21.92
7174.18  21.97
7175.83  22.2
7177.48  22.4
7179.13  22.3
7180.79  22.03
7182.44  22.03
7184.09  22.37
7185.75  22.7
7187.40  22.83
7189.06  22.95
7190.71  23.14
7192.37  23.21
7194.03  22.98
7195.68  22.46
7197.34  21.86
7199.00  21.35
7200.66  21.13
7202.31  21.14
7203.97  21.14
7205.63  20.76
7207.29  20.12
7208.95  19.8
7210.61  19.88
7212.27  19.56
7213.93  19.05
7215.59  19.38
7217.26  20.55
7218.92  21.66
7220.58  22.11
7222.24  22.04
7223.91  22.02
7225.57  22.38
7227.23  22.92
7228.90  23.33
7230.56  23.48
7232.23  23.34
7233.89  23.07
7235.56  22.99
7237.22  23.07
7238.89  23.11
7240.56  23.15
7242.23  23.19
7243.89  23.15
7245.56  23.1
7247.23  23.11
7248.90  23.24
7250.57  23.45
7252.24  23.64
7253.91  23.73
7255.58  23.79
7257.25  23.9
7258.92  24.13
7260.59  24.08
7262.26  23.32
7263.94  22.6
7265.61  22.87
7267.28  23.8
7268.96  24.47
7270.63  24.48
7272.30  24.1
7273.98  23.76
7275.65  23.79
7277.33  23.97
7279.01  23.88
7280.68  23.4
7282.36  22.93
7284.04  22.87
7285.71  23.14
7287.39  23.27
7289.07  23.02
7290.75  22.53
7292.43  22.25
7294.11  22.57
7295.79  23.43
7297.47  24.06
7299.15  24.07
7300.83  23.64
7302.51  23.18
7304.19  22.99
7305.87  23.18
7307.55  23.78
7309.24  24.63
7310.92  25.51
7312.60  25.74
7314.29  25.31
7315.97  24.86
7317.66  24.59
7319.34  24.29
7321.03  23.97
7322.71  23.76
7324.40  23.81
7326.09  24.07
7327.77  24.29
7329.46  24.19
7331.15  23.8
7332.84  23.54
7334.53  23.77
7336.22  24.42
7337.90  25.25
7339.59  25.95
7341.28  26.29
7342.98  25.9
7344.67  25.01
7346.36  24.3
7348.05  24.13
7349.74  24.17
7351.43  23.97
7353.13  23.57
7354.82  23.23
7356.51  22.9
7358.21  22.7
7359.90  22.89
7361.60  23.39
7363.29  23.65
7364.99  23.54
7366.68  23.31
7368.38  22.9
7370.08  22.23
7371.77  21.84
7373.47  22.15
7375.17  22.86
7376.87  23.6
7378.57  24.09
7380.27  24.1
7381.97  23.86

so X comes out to 0.17 mag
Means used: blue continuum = 28.6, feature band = 23.6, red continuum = 22.3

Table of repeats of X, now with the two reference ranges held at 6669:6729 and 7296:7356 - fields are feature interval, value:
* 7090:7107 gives 0.17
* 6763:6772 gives 0.14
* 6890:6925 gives 0.16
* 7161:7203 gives 0.13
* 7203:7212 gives 0.23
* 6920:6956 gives 0.14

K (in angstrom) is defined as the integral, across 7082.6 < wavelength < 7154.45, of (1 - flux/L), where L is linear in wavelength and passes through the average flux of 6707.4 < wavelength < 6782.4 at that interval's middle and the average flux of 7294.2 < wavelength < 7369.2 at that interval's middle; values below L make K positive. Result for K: 9.0 angstrom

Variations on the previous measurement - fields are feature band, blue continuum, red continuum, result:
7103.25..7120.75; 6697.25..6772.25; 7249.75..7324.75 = 2.77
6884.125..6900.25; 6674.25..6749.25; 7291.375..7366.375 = 2.36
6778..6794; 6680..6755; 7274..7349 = 2.70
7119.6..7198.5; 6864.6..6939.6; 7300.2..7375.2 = 3.31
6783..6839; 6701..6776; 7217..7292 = 8.94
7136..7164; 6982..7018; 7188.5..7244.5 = -0.41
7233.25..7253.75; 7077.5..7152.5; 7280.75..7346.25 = 0.28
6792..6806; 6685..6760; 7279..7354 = 2.15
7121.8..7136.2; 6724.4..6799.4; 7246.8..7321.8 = 0.37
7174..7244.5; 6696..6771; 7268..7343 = 7.87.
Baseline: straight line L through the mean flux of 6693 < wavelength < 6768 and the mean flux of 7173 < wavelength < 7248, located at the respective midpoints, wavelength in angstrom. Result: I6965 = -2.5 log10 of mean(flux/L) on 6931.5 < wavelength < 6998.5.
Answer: 0.08 mag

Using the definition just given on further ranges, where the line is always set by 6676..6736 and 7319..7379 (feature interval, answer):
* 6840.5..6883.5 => 0.20 mag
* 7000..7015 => 0.13 mag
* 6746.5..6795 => 0.22 mag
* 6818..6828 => 0.24 mag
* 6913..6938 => 0.18 mag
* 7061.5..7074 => 0.15 mag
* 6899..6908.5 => 0.16 mag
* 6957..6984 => 0.14 mag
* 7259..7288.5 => 0.04 mag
